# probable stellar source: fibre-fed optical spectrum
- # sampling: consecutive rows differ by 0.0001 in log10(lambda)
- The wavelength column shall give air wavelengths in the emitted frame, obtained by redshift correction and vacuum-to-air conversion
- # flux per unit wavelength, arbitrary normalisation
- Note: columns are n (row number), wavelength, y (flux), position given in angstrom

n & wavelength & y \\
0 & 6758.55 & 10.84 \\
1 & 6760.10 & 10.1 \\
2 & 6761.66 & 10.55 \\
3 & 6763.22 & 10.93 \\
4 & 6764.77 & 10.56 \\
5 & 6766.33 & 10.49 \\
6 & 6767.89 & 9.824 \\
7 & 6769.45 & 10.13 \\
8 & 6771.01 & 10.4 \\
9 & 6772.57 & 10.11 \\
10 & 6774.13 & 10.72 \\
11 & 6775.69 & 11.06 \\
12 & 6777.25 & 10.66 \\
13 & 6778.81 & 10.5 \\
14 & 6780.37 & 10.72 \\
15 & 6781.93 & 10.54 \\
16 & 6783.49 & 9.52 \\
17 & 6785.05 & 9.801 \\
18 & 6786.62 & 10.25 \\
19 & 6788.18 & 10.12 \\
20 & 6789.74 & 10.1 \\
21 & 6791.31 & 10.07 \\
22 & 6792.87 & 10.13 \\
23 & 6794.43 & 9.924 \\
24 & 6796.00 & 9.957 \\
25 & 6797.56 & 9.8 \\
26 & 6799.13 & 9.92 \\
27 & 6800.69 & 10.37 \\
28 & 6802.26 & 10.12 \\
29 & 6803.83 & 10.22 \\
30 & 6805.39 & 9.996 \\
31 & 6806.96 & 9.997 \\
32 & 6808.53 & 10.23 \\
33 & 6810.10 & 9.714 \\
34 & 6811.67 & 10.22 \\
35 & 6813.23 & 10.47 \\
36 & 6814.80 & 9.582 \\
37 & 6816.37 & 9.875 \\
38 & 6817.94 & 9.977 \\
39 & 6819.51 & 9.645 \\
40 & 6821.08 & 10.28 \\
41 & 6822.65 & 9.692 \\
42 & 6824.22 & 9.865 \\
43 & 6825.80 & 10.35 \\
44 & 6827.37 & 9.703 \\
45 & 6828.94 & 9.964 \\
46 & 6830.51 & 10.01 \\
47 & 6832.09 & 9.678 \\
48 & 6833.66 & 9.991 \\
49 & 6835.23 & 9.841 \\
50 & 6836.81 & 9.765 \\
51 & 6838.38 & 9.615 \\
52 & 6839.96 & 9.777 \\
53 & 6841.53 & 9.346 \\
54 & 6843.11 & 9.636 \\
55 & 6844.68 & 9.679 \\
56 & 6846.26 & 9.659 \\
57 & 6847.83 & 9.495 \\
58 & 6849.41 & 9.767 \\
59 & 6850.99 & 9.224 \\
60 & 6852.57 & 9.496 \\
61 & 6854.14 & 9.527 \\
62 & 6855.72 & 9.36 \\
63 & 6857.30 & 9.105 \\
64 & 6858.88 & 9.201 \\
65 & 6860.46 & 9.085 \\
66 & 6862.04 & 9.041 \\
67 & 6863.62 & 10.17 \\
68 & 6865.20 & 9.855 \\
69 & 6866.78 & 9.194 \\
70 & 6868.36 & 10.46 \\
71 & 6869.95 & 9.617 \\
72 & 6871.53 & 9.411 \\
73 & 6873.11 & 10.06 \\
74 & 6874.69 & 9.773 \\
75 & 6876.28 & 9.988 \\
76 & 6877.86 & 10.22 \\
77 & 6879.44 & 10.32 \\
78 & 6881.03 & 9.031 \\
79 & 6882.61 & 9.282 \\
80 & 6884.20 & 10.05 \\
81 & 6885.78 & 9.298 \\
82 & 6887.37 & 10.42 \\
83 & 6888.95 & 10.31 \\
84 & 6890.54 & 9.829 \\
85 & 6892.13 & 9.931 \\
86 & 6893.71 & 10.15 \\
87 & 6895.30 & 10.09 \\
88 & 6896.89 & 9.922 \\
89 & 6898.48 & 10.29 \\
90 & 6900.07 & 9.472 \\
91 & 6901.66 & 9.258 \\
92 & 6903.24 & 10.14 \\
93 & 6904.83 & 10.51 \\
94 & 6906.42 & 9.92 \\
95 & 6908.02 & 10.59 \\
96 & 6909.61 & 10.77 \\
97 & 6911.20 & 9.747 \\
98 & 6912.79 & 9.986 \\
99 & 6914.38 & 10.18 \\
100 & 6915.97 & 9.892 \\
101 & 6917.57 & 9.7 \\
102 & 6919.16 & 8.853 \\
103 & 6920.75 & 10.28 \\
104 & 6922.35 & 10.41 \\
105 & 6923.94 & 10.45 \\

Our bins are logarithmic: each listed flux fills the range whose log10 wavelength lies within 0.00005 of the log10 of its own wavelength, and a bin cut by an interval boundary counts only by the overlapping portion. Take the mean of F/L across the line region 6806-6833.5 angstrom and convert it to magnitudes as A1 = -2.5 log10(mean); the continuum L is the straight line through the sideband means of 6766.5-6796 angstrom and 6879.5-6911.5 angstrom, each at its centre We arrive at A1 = 0.02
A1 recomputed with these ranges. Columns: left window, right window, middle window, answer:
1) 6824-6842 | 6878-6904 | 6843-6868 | 0.04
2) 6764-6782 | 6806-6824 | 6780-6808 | 0.02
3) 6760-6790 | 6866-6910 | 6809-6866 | 0.04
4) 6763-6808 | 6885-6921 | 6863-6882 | 0.02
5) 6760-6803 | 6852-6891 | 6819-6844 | 0.01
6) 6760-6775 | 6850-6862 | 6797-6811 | -0.01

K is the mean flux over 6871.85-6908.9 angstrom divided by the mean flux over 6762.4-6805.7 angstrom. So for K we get 1.0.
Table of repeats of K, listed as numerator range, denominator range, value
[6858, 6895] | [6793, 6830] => 0.98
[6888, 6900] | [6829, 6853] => 1.04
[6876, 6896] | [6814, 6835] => 1.00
